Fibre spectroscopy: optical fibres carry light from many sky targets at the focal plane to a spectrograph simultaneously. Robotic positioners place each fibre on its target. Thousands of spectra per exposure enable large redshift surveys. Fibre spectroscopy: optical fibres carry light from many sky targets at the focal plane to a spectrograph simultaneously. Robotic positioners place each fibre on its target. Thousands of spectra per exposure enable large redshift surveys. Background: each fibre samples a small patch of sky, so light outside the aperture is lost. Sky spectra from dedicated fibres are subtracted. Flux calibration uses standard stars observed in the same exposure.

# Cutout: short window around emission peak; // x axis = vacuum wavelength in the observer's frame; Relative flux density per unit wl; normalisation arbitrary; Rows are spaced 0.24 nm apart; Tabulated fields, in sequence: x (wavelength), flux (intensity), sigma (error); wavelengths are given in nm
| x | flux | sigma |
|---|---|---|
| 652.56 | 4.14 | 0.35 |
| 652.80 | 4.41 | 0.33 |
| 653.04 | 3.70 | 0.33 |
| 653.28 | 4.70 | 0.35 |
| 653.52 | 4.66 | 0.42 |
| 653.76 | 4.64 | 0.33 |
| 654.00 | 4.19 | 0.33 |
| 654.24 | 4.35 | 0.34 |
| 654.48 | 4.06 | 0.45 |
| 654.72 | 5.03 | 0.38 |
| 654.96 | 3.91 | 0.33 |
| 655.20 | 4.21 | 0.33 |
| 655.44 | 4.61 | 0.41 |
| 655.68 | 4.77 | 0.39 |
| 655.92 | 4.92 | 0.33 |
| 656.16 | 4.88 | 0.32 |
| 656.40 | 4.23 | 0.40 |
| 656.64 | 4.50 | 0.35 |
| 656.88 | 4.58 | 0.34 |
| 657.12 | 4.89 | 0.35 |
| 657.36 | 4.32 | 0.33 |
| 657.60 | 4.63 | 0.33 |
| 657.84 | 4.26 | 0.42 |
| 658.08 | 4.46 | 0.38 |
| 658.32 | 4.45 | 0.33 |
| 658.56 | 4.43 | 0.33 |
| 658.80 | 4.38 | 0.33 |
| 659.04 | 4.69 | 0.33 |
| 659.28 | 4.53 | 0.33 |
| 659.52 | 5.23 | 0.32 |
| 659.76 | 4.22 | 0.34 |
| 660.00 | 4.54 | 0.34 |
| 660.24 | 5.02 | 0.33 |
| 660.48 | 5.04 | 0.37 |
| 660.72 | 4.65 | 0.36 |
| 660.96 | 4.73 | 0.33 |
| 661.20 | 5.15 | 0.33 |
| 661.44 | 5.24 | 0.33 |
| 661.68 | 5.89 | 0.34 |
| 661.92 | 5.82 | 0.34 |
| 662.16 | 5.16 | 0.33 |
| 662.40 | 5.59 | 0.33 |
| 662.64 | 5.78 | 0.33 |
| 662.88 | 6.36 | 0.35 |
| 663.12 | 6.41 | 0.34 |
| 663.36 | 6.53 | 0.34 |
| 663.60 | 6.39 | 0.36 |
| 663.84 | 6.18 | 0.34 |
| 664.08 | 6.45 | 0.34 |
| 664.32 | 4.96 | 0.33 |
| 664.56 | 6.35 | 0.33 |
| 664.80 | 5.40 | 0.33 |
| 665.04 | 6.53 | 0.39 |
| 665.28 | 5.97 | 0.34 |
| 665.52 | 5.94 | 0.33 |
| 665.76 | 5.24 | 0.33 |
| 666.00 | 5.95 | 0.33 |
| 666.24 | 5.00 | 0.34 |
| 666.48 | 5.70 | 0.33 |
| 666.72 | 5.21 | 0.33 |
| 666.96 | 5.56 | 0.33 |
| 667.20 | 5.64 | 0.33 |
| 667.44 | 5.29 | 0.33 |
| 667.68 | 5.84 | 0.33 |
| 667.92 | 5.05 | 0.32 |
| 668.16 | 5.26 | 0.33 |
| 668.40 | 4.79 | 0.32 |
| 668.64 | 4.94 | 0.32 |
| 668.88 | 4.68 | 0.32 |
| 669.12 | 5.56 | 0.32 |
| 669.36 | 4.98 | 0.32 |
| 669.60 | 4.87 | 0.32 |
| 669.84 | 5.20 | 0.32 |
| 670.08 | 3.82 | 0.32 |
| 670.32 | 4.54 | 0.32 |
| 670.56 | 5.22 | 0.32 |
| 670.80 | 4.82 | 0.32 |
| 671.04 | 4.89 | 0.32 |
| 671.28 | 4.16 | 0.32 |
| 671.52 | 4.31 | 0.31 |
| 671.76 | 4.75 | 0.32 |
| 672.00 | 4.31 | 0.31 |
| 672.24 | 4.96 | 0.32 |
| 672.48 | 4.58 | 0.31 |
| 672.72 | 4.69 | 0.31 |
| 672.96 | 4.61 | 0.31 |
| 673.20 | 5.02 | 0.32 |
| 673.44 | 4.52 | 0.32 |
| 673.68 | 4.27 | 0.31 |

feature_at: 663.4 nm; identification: Mg II 2798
